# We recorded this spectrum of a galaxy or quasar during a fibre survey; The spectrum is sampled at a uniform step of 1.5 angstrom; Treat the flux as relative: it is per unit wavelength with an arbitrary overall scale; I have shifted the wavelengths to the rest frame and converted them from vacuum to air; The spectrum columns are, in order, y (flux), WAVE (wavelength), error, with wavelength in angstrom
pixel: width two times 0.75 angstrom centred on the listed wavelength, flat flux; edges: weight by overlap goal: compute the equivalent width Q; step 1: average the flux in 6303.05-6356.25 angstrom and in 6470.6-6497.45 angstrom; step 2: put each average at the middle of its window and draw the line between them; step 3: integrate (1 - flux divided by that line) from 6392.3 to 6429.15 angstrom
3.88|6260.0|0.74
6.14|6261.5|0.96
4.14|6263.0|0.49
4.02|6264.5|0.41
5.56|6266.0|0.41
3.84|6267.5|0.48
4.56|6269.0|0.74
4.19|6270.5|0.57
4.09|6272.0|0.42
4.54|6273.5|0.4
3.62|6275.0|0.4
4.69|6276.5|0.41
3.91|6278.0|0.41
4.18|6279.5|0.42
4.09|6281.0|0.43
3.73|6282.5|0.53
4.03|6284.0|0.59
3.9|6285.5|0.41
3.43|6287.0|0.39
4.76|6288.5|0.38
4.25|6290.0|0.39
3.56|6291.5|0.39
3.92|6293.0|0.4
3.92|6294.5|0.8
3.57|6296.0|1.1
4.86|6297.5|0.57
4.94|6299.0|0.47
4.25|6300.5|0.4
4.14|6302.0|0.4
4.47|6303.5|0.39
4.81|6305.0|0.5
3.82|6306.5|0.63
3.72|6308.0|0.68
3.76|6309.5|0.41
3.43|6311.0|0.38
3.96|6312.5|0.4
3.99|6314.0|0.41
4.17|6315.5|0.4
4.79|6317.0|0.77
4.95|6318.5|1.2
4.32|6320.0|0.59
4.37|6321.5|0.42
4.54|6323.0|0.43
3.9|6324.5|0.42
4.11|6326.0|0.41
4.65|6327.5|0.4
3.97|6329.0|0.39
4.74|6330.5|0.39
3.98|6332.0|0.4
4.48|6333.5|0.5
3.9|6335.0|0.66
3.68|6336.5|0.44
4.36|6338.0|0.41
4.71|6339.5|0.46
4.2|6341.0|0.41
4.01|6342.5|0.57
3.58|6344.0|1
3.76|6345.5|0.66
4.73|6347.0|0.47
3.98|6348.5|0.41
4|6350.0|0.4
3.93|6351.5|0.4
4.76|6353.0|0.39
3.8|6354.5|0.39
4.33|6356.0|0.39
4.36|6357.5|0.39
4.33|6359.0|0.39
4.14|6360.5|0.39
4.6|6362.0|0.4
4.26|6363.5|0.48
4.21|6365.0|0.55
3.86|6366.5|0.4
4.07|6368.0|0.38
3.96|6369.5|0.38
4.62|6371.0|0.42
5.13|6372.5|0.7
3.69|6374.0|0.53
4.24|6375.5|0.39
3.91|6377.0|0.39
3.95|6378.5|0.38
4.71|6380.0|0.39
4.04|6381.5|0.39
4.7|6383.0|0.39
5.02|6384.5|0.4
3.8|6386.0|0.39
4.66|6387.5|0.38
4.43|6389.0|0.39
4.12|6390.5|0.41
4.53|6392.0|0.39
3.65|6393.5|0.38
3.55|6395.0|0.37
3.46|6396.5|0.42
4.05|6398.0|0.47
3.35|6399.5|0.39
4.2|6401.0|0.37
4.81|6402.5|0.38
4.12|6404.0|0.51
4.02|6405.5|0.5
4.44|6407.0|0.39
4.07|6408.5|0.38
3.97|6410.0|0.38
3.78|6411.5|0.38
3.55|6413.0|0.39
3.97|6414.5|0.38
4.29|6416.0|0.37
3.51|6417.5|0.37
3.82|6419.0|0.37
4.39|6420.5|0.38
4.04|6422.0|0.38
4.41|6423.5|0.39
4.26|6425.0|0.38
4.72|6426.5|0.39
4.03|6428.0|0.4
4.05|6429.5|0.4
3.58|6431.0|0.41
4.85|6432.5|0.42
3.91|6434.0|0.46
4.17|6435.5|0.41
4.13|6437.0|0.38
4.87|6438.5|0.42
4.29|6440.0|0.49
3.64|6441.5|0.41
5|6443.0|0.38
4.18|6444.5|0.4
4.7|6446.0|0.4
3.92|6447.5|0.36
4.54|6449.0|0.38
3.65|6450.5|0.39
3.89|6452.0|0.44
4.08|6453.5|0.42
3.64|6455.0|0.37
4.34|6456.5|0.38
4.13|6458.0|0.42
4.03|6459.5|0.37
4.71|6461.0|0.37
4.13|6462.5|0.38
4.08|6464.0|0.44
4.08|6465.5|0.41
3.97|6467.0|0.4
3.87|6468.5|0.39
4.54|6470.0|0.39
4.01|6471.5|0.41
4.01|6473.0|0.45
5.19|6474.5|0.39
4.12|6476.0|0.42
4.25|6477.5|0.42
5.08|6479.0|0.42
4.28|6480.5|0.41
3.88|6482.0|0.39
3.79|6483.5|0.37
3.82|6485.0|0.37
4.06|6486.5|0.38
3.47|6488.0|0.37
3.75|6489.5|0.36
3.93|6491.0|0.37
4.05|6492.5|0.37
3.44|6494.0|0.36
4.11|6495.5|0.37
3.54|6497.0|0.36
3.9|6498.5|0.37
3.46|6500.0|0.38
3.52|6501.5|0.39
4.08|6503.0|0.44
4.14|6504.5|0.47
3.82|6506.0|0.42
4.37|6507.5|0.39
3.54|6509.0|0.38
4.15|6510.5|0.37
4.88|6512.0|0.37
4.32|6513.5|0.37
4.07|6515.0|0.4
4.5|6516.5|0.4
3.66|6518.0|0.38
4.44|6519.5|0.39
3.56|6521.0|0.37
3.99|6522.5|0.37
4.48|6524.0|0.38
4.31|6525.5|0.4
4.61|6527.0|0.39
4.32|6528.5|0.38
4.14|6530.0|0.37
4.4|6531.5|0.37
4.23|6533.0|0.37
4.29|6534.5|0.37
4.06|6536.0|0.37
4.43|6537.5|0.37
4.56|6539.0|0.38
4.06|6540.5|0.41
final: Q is 0.8 angstrom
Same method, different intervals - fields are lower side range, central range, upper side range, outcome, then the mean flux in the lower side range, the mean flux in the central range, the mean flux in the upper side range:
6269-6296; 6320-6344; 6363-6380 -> -0.5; 4.05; 4.22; 4.2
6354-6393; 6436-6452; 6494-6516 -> -0.6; 4.29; 4.27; 3.98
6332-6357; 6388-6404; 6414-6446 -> 0.6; 4.14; 4.03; 4.21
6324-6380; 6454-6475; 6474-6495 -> -0.5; 4.19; 4.18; 4.07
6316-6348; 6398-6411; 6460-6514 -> 0.2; 4.27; 4.11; 4.06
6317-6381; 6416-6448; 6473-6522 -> -0.7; 4.24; 4.22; 4.04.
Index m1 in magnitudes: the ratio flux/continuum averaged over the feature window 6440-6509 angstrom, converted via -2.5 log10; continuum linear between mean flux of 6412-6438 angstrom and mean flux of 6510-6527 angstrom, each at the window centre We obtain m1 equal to 0.027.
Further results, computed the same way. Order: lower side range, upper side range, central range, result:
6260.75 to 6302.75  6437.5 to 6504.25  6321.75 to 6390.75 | -0.014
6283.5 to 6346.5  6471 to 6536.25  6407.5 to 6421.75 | 0.050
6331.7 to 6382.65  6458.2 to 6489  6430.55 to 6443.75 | -0.029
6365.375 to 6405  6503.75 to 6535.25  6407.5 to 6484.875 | 0.007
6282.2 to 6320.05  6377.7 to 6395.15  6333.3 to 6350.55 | 0.027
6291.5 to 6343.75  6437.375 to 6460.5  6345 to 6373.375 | -0.014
